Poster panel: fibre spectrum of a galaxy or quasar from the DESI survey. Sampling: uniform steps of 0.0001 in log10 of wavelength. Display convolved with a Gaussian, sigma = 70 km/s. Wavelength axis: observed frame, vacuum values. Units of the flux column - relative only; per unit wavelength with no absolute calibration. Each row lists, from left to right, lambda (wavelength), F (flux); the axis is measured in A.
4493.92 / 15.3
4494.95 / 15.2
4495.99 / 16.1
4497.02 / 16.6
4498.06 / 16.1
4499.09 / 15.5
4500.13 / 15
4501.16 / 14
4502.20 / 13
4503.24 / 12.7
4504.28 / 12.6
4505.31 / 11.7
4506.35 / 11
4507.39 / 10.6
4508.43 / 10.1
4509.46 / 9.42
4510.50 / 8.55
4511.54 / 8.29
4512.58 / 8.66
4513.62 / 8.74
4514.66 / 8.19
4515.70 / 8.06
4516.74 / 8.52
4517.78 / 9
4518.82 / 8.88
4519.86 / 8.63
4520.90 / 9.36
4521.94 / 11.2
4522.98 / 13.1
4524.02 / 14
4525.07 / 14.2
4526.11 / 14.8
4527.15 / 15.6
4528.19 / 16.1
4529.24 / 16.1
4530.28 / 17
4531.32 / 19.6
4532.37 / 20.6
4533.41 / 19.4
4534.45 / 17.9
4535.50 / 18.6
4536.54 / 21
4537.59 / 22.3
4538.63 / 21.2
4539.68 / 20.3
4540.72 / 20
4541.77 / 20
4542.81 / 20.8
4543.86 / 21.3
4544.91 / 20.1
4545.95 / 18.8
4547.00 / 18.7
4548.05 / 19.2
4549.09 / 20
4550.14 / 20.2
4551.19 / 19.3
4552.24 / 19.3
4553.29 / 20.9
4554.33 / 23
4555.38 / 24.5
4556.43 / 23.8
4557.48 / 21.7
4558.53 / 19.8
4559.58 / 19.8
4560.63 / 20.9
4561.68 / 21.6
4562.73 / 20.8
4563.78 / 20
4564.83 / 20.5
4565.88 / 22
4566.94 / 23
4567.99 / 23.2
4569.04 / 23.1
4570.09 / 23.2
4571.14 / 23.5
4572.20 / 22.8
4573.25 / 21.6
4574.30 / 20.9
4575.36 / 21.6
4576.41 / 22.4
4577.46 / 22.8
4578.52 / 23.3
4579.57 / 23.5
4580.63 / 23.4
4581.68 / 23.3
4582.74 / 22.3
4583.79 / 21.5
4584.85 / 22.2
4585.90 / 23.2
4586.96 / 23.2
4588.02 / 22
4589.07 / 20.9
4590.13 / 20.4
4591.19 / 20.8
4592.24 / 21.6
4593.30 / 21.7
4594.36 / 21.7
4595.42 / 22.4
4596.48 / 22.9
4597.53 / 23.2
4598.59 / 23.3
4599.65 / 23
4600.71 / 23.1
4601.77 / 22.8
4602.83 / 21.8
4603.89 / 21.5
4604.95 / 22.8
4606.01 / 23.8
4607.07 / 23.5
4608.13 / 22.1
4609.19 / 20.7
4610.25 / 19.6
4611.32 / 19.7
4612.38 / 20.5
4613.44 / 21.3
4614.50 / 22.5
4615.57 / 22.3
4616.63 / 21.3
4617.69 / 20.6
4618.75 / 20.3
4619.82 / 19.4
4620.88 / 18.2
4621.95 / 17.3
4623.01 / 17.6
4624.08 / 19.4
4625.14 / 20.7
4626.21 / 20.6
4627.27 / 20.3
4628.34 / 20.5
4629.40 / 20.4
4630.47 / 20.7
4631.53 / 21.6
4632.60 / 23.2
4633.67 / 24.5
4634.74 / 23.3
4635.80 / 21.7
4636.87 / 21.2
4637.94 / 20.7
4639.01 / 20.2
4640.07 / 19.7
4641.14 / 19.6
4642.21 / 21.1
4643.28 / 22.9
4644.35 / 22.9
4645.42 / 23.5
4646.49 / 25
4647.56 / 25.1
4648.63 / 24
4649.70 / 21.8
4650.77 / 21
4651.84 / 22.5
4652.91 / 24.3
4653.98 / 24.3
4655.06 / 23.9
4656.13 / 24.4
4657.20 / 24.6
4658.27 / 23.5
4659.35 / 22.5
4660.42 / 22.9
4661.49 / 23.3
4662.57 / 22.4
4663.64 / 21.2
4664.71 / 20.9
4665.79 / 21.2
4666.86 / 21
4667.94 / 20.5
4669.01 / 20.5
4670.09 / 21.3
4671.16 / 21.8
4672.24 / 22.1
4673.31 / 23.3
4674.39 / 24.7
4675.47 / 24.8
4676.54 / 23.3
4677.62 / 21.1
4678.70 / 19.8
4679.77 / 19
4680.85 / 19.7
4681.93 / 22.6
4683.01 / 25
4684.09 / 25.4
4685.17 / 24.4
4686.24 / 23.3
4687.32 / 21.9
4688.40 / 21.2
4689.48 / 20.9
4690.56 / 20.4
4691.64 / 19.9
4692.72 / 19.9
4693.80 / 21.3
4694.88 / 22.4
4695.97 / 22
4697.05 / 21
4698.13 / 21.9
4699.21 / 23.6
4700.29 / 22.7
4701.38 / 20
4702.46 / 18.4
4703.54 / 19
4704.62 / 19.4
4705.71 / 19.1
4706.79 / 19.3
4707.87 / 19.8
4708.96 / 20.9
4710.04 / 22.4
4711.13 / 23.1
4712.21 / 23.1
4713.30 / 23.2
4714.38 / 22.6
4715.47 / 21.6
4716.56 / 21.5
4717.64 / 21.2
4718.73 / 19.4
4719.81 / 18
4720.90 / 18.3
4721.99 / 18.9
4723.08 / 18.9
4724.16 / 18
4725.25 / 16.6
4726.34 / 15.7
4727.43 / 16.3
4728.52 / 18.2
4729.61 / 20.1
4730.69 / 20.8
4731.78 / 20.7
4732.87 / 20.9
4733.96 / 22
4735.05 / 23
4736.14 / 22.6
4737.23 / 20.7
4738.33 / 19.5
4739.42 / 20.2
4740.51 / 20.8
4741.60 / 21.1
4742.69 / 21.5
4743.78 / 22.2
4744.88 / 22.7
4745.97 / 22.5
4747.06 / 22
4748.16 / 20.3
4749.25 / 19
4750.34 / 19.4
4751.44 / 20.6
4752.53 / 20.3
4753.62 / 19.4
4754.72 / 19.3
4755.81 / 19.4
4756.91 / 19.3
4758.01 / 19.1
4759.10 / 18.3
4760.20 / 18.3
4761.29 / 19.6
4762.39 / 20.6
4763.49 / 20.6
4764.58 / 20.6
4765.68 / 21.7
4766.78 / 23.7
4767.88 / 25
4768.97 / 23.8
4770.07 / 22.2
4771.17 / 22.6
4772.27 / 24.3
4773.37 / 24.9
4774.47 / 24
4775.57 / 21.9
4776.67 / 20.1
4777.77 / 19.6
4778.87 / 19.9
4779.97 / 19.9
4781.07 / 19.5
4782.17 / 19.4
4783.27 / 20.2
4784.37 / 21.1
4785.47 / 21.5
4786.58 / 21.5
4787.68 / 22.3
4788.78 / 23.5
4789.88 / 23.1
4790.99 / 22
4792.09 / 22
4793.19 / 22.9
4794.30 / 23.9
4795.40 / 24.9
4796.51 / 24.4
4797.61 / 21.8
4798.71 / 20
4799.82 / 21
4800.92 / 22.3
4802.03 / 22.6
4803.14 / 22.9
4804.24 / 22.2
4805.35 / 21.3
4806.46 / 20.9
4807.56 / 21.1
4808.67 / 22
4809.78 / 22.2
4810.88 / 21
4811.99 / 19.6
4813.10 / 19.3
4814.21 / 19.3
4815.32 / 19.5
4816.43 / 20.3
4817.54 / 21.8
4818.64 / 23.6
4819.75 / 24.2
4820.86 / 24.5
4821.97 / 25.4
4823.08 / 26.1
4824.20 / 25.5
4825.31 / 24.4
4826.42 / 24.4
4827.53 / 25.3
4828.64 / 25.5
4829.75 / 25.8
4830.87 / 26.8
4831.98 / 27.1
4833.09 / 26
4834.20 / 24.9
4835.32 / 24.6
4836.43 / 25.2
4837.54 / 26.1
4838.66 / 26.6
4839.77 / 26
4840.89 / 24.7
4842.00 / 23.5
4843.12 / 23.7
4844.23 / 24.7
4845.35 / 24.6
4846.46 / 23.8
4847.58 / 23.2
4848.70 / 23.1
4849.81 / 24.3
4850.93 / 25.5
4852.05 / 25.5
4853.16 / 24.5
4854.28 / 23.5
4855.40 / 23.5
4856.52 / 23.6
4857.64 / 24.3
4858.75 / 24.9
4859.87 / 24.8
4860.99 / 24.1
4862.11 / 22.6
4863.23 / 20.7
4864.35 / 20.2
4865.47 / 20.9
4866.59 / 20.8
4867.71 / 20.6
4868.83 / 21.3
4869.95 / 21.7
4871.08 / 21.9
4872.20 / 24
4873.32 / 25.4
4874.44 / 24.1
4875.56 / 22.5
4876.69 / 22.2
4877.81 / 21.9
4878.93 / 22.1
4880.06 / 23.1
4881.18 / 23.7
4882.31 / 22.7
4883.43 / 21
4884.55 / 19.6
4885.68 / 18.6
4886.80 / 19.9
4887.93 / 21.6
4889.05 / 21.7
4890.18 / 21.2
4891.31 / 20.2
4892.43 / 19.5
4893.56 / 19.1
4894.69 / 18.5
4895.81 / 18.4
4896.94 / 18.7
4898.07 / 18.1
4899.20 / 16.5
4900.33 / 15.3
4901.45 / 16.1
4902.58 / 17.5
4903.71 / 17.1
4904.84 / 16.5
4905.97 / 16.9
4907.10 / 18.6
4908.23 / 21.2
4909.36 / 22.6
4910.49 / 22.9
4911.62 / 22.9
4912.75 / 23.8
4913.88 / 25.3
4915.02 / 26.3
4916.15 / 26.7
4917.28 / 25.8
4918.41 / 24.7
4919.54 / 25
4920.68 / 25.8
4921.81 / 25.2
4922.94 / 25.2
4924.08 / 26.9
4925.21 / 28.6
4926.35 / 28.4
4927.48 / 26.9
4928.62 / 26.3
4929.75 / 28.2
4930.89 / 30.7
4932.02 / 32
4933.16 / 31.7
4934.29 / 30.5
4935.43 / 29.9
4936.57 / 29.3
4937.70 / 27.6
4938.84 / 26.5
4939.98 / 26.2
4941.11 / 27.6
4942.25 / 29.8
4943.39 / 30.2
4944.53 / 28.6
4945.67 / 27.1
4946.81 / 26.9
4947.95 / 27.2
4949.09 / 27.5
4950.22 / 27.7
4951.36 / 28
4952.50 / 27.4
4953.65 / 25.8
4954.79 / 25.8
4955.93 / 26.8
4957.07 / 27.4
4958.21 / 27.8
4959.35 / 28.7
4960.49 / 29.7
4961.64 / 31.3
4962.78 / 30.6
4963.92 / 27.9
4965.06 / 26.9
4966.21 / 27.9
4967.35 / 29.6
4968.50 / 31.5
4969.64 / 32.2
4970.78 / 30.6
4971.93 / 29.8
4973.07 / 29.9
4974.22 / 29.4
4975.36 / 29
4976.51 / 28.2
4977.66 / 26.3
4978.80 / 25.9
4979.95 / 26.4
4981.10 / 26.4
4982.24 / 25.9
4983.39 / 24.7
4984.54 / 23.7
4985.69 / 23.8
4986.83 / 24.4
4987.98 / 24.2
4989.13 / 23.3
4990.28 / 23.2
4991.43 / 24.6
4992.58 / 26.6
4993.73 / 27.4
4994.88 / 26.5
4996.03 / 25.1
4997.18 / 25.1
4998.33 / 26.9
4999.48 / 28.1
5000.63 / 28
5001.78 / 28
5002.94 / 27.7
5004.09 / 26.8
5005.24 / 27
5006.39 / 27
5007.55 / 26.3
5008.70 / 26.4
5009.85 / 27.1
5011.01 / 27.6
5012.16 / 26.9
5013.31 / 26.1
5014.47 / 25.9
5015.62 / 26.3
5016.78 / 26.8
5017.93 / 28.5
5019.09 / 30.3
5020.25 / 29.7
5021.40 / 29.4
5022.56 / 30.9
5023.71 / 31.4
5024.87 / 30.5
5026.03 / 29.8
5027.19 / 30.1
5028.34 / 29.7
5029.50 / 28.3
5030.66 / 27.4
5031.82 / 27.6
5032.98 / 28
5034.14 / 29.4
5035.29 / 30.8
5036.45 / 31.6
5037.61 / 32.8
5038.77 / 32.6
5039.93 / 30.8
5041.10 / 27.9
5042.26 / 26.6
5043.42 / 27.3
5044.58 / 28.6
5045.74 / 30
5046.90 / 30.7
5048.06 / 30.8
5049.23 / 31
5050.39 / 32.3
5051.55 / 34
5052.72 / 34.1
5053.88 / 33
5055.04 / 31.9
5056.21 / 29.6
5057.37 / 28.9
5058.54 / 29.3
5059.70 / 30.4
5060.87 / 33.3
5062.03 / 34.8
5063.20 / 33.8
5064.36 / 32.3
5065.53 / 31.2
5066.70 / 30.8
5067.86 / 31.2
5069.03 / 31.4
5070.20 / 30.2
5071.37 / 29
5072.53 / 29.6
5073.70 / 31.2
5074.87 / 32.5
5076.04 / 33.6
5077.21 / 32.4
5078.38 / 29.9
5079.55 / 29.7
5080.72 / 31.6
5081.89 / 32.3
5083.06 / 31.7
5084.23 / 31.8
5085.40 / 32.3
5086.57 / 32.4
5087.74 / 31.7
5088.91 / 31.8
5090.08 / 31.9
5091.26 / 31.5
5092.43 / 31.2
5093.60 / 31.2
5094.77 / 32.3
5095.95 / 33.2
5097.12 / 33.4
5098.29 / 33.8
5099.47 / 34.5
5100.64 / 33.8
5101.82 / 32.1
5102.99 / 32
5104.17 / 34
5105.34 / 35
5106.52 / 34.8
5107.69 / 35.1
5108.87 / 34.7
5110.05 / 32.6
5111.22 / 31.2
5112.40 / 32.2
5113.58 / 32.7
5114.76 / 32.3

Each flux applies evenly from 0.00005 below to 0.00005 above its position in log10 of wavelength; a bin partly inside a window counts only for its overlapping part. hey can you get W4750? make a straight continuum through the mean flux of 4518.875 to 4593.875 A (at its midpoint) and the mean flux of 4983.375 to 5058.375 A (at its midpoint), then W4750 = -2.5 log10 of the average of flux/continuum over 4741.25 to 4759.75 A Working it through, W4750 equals 0.157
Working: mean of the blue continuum 20.1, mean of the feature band 20.4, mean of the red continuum 28.3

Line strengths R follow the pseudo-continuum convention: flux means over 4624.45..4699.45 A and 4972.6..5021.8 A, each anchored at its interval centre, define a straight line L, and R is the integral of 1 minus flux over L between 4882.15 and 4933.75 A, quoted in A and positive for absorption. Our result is 5.9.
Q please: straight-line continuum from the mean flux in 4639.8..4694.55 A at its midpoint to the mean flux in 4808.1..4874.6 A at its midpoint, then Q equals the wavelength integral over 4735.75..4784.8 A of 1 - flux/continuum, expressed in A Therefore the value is 4.4 A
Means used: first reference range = 22.3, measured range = 21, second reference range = 23.6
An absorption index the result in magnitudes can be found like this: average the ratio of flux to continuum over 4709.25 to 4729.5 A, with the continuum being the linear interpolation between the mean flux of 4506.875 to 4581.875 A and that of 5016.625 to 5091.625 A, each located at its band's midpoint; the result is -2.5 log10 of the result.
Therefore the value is 0.13 mag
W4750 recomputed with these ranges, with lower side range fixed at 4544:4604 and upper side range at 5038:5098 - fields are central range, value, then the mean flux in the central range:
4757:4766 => 0.27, 19.8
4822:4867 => 0.11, 24.4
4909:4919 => 0.15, 24.6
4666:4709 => 0.12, 21.5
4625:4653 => 0.05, 21.9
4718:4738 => 0.26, 19.4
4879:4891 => 0.29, 21.3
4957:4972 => -0.01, 29.5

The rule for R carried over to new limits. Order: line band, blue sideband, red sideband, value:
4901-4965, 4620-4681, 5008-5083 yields 3.7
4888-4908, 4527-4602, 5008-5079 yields 6.6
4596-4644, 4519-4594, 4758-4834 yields -1.4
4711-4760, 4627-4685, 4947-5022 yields 6.8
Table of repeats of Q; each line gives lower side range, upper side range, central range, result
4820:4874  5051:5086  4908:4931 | 0.8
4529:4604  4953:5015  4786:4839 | 3.4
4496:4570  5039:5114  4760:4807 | 3.4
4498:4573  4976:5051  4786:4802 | 0.2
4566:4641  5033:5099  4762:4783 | 2.8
